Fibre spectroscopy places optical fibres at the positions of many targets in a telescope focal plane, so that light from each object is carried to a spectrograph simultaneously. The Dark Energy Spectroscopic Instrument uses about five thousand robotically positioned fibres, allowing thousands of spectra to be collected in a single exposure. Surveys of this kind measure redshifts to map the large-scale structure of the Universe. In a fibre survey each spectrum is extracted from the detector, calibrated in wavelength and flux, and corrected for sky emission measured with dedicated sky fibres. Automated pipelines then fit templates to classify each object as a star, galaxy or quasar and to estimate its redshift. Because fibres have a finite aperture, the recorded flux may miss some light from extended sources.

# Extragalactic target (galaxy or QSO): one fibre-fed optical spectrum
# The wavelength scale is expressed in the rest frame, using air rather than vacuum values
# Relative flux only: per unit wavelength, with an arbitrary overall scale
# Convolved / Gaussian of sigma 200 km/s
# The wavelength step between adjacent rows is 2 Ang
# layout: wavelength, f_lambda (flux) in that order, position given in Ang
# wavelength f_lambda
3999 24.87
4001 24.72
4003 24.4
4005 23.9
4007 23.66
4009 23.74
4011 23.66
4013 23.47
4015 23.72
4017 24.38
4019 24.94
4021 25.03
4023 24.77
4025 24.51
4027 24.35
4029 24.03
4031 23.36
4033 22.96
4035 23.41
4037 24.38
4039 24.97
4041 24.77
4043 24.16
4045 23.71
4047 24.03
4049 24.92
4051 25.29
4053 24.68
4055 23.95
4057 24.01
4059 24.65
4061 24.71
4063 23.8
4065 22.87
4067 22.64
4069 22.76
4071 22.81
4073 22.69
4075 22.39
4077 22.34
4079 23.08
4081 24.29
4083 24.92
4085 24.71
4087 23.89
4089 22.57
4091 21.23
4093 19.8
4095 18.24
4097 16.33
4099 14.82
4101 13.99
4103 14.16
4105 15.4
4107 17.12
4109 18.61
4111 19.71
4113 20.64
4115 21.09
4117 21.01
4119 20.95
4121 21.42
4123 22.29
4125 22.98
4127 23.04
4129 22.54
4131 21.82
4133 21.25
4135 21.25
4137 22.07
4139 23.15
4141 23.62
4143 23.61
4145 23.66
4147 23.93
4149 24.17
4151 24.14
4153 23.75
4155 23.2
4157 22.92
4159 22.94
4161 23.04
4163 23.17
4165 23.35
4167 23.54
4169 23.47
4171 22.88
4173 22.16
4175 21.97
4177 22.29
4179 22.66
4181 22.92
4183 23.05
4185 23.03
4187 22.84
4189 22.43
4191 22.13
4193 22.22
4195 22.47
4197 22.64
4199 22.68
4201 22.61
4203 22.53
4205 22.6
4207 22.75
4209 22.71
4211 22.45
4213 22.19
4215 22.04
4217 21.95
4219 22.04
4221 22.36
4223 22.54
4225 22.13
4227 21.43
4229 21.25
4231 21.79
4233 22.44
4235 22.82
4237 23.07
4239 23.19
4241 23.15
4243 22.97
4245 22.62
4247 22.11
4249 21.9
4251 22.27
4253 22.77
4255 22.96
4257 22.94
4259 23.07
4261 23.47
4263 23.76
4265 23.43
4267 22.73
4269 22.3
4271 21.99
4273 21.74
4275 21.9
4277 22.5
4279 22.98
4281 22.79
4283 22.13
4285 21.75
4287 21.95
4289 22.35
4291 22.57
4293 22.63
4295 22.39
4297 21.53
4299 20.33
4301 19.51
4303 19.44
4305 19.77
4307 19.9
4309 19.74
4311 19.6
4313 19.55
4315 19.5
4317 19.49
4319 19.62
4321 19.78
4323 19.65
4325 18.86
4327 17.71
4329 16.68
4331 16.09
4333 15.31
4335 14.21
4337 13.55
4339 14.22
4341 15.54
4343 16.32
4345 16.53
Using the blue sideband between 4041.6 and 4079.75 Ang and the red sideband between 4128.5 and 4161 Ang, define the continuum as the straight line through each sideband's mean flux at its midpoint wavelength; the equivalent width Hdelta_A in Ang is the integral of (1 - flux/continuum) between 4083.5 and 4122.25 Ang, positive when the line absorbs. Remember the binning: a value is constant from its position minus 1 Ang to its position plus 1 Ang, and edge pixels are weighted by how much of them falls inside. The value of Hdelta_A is 6.64 Ang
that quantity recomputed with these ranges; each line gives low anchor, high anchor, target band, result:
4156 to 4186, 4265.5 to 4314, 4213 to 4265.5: -1.2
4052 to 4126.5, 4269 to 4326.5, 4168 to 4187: -1.4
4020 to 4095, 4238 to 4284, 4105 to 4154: 3.0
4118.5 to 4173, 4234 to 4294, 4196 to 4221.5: 0.4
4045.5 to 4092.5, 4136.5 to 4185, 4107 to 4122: 2.0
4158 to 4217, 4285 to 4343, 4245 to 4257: -1.0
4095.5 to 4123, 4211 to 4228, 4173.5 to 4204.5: -2.2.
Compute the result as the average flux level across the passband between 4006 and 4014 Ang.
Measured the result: 23.6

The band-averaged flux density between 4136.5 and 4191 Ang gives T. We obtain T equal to 23.1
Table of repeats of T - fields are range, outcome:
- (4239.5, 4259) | 22.7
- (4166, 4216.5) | 22.6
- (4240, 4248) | 22.7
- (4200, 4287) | 22.5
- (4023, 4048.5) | 24.1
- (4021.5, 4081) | 23.8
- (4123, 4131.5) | 22.6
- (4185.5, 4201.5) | 22.5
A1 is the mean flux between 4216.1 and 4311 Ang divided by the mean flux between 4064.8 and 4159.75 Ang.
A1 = 1.03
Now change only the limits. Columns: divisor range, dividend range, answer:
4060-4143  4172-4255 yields 1.06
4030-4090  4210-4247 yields 0.94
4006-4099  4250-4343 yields 0.87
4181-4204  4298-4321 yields 0.87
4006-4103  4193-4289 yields 0.98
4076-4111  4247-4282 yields 1.15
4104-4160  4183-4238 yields 1.02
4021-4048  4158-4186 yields 0.95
